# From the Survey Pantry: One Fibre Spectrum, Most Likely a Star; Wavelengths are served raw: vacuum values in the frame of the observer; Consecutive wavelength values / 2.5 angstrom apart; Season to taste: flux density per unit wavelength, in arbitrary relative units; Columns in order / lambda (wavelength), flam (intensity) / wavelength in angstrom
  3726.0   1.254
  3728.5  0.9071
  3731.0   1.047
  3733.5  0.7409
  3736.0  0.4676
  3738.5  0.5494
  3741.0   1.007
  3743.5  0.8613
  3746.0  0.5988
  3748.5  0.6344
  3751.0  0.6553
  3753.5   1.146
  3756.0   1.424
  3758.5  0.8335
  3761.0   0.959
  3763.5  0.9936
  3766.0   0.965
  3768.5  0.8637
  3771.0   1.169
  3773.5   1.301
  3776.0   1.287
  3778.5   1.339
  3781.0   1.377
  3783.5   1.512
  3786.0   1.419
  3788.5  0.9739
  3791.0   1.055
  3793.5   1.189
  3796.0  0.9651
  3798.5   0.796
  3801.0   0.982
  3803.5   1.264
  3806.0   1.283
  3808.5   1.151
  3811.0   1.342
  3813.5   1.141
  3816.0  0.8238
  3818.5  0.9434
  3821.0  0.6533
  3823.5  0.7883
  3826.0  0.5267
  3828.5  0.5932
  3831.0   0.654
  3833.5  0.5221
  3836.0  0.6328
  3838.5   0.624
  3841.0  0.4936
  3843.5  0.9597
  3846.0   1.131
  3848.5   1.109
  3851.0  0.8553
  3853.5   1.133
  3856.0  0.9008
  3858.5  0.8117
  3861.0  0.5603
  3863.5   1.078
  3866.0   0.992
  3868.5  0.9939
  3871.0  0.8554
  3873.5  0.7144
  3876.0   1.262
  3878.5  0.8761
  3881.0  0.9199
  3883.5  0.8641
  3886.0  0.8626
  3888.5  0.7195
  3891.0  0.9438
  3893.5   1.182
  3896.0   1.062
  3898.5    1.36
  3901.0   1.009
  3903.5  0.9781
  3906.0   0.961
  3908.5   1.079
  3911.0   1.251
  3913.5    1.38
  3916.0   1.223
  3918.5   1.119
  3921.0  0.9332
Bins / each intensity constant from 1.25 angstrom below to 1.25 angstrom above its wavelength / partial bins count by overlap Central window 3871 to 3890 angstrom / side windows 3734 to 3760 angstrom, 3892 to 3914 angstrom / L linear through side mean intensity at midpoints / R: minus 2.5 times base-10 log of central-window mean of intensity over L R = 0.22 mag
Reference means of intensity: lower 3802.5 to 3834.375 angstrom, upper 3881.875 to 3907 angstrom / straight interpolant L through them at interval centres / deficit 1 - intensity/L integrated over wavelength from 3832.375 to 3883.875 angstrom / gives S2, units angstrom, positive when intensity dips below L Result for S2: 4.3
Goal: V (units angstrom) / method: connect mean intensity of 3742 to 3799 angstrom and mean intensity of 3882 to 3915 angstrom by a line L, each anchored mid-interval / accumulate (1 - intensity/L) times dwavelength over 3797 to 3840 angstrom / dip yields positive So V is 7.84 angstrom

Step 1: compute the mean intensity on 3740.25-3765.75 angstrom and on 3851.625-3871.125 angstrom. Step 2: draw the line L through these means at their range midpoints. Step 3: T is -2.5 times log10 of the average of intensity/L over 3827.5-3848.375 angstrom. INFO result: 0.25 mag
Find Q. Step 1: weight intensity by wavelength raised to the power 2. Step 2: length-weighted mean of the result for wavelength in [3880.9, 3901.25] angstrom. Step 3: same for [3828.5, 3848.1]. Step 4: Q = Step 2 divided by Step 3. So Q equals 1.41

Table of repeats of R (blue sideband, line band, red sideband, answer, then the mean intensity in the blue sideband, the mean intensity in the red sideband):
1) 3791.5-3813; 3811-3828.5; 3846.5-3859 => 0.275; 1.12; 0.981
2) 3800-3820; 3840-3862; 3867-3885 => 0.121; 1.11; 0.927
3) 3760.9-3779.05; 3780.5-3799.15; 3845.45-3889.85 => -0.088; 1.11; 0.921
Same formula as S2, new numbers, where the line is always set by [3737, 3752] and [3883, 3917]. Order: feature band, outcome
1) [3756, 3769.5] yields -3.9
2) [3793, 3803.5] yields -2.1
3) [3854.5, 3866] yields 1.4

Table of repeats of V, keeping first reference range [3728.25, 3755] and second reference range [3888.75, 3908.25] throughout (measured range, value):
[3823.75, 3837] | 4.76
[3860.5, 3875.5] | 1.50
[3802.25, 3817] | -4.47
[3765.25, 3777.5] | -4.27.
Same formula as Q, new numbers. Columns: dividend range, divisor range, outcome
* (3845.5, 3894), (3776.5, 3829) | 0.91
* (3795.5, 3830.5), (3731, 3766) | 1.14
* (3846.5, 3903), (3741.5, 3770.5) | 1.12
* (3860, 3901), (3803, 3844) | 1.18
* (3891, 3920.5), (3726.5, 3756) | 1.50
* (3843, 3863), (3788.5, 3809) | 0.90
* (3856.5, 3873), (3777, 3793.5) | 0.72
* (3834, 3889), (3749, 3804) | 0.83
